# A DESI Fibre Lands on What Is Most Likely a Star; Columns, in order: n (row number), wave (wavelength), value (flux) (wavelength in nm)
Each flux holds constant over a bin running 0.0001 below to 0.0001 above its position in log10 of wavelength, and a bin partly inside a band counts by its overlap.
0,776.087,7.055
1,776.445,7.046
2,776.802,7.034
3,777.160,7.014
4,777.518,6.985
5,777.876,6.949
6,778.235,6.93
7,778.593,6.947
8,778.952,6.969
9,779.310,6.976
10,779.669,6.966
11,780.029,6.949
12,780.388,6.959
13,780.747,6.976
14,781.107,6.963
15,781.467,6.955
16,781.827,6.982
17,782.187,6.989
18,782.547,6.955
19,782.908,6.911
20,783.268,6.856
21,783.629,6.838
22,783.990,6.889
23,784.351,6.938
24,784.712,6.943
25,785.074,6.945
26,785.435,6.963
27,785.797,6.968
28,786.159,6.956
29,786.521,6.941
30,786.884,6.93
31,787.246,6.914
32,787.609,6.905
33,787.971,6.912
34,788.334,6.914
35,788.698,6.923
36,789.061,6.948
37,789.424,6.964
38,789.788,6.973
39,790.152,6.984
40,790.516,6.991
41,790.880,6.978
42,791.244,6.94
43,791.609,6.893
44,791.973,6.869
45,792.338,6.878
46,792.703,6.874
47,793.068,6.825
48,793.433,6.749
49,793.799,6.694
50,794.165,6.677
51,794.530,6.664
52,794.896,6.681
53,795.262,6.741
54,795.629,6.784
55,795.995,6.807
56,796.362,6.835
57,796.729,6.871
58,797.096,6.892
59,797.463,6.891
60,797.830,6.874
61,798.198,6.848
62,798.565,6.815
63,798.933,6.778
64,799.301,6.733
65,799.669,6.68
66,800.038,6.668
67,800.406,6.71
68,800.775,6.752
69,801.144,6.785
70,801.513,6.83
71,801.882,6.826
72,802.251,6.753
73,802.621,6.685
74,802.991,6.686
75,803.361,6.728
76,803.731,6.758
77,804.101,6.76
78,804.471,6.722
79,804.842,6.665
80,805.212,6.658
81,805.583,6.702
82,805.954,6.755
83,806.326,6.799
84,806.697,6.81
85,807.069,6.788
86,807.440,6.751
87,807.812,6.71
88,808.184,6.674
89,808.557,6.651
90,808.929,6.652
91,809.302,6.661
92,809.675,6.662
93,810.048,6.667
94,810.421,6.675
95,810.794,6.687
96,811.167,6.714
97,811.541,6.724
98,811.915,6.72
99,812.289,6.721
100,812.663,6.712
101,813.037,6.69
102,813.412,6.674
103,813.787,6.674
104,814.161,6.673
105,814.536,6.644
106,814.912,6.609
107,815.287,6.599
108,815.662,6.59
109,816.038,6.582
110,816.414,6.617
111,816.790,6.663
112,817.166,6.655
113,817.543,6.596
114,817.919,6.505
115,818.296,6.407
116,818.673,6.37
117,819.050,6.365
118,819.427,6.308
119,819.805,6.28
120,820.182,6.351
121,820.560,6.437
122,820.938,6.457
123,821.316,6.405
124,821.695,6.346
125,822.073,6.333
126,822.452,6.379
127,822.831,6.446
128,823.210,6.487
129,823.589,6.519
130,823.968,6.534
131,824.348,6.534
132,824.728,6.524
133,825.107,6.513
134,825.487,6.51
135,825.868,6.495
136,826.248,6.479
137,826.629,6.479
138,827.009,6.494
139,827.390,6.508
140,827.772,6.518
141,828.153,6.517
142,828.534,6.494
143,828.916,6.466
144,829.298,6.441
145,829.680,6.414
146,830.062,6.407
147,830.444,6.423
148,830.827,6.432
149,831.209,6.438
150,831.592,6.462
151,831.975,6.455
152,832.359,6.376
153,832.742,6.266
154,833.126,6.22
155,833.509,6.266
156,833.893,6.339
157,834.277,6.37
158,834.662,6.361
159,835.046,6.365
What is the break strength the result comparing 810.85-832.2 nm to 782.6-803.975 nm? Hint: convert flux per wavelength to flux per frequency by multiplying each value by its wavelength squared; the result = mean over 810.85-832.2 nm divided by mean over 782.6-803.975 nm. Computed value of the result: 1.02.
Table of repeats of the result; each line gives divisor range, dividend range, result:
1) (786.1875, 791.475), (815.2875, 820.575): 1.00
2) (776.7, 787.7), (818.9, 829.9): 1.03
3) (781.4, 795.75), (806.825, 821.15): 1.02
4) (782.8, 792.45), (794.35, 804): 1.01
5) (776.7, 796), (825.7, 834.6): 1.04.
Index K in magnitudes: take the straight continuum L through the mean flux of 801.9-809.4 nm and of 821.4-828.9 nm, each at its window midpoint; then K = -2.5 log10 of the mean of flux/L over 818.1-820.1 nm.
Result 0.03 mag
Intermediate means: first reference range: 6.72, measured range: 6.35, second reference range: 6.48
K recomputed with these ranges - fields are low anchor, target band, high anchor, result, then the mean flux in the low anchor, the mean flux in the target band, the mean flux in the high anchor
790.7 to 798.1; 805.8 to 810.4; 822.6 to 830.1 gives -0.005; 6.82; 6.71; 6.49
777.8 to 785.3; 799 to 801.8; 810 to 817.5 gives 0.006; 6.94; 6.74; 6.66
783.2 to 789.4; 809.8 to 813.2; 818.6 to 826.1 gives -0.020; 6.92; 6.7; 6.43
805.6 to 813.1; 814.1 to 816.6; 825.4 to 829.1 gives 0.004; 6.71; 6.61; 6.49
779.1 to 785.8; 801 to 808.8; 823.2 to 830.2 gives -0.004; 6.94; 6.74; 6.49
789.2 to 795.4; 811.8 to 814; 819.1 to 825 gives -0.024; 6.85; 6.7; 6.42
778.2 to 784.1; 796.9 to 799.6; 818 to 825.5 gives -0.017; 6.94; 6.83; 6.42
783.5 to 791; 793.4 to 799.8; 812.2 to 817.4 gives 0.010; 6.94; 6.78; 6.65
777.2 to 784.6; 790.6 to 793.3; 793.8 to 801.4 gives -0.010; 6.95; 6.9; 6.77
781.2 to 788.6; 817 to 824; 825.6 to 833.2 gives 0.019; 6.93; 6.43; 6.44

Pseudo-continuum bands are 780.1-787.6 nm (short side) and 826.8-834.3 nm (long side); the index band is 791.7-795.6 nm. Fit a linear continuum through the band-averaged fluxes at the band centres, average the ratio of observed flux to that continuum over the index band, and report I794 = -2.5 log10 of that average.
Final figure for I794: 0.01 mag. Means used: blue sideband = 6.94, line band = 6.77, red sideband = 6.42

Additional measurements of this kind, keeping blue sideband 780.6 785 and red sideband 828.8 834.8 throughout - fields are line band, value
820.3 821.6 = 0.01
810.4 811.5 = -0.01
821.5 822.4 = 0.03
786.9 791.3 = -0.01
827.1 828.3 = -0.01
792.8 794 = 0.01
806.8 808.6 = -0.01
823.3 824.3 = -0.01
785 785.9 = -0.01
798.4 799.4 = 0.00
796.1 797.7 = -0.02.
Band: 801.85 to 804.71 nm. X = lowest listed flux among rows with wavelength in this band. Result 6.685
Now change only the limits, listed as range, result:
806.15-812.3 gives 6.651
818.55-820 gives 6.28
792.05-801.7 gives 6.664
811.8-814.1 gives 6.674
